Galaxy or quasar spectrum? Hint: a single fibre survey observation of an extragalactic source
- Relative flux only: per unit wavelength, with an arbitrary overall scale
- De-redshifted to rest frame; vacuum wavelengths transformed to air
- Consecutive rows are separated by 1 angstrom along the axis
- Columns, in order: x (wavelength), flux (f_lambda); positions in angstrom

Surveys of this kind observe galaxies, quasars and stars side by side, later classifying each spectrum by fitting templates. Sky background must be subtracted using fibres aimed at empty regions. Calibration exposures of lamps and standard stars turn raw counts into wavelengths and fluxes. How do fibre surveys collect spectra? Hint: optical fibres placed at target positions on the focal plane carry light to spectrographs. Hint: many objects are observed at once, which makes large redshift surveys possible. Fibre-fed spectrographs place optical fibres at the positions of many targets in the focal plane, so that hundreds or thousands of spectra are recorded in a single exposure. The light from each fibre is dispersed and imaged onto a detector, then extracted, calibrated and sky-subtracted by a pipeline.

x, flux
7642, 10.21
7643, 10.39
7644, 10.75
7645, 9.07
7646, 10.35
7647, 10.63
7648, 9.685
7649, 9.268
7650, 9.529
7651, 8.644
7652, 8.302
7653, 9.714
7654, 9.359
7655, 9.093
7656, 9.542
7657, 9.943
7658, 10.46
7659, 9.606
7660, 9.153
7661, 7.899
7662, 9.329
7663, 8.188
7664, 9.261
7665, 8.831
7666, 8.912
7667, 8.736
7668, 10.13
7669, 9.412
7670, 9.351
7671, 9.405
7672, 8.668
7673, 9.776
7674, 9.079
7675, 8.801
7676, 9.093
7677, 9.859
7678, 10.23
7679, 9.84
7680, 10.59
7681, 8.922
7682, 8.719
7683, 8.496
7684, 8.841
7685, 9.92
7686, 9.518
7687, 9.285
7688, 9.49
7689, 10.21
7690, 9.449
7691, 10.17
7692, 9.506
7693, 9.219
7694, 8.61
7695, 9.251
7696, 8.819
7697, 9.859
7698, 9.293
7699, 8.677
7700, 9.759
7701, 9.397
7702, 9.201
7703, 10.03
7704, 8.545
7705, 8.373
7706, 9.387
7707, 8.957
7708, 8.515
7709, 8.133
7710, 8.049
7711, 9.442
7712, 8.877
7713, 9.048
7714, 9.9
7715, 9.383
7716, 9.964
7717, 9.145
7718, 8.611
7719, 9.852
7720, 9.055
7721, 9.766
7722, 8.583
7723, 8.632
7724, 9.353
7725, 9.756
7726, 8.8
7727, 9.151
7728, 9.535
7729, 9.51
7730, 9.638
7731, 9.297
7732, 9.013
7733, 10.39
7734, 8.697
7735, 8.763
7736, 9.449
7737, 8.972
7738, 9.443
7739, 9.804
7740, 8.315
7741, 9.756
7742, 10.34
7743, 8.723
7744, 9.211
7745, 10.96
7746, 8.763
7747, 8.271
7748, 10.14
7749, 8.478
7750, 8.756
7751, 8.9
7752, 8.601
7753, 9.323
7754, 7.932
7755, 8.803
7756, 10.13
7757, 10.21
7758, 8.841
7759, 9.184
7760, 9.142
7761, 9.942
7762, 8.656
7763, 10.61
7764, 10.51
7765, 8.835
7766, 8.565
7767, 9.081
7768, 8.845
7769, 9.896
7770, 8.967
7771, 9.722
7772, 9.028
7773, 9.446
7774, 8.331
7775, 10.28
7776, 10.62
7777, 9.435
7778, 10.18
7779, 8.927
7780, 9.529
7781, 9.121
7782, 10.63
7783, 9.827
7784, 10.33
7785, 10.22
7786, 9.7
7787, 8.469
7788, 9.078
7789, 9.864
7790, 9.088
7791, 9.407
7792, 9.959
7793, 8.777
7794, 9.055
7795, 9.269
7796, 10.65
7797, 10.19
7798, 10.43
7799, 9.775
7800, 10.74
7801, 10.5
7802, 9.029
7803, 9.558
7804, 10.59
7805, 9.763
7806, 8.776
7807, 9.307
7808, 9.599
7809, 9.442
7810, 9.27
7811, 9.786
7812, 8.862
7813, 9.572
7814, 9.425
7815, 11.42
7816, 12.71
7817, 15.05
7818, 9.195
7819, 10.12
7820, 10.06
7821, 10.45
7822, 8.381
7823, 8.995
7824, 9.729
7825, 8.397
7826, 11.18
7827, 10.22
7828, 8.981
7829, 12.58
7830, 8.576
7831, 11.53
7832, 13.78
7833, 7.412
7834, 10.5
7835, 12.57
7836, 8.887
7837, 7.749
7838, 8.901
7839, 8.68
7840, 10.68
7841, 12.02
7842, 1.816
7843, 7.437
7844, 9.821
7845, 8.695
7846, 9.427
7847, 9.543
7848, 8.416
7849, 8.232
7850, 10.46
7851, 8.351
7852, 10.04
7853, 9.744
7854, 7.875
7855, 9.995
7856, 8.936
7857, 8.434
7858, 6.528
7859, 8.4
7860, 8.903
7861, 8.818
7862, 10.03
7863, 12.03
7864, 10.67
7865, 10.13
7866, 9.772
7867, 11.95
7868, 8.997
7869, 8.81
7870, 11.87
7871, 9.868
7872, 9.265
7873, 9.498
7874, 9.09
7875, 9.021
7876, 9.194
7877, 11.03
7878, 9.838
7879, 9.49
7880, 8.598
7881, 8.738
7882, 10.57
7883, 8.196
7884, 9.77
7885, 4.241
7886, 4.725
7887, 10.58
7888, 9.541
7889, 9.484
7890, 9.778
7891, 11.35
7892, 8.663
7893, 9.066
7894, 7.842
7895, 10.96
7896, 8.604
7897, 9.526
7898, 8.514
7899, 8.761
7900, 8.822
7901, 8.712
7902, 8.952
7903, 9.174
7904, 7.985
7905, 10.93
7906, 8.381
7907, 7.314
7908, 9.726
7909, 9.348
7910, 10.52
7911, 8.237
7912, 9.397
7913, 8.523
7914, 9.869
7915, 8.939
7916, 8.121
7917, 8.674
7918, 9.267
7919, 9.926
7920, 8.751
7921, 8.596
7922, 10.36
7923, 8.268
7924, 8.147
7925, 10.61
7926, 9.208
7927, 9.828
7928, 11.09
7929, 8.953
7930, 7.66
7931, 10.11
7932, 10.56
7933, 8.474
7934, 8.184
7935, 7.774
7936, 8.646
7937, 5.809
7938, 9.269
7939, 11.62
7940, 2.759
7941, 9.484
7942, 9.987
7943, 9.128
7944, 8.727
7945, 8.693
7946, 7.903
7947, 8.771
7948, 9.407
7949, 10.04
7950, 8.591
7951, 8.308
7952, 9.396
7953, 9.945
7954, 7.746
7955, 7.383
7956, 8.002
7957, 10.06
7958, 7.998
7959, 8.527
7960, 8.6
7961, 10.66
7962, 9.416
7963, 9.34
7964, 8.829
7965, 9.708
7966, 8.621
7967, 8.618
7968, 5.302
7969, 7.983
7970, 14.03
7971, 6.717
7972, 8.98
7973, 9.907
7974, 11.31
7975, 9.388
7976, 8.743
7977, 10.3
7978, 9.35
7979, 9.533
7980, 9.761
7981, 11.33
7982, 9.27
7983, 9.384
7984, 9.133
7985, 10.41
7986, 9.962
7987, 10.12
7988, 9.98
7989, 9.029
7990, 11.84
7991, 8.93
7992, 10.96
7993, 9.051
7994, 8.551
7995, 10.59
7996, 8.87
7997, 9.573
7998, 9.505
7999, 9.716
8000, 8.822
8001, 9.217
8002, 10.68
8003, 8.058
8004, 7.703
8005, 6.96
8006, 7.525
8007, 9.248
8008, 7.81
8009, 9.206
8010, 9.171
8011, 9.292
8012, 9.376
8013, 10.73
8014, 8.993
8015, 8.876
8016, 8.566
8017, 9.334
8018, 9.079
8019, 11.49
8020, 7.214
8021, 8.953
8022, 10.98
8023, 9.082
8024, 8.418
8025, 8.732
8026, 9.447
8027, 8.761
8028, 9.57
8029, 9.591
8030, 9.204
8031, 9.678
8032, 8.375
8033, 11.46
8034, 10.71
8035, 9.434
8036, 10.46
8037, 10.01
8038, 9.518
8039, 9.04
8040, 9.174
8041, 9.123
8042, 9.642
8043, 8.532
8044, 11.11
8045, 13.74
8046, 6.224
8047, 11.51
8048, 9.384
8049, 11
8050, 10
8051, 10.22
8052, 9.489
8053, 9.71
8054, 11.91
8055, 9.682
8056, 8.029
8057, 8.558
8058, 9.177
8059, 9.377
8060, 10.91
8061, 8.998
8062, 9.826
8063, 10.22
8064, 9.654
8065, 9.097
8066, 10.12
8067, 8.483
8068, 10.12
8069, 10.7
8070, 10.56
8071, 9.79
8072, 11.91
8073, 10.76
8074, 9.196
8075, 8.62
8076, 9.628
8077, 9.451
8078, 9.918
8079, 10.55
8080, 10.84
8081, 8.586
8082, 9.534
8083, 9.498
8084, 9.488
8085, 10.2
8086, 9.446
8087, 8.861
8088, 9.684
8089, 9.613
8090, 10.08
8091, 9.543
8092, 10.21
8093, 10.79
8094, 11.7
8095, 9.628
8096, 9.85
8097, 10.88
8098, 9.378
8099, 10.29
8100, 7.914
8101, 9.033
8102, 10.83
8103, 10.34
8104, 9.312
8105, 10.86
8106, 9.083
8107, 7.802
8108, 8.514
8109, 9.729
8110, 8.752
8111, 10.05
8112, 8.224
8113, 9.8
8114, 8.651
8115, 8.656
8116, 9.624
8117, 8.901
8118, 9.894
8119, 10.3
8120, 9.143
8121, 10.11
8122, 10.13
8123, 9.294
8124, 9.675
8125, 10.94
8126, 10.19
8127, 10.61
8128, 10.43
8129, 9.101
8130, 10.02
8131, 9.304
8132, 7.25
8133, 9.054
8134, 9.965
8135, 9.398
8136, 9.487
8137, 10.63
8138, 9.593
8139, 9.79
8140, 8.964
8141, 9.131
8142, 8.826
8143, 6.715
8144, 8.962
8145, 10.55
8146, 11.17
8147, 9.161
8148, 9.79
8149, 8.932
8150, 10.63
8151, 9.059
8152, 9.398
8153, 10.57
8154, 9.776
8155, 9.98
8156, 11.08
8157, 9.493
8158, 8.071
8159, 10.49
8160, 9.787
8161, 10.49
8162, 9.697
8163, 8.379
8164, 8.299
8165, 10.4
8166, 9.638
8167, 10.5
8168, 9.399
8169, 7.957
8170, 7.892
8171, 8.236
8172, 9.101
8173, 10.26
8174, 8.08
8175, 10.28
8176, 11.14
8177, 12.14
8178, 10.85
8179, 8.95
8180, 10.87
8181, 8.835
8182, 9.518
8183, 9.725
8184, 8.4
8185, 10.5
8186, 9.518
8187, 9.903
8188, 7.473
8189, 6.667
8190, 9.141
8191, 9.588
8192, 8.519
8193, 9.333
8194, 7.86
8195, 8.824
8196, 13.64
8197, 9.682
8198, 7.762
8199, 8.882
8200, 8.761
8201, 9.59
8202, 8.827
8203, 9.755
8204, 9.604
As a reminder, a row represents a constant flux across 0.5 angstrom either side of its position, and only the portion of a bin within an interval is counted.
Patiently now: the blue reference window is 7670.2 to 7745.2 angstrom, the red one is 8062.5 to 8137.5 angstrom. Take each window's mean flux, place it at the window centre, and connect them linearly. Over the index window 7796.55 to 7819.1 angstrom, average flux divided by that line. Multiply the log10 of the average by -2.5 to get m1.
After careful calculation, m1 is -0.08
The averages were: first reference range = 9.29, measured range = 10.1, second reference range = 9.71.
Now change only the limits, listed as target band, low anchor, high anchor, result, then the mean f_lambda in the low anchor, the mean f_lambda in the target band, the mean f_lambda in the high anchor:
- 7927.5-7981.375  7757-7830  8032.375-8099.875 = 0.10 mag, 9.75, 8.98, 9.88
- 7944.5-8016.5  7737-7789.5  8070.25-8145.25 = 0.04 mag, 9.39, 9.2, 9.62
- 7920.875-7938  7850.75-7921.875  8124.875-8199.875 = 0.03 mag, 9.2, 8.97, 9.49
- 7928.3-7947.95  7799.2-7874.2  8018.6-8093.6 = 0.13 mag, 9.67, 8.6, 9.74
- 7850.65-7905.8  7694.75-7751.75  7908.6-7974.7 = -0.03 mag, 9.2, 9.25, 8.96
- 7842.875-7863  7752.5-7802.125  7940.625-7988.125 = 0.05 mag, 9.55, 9.01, 9.22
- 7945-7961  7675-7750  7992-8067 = 0.08 mag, 9.28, 8.77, 9.45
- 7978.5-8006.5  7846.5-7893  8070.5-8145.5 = 0.00 mag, 9.29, 9.45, 9.62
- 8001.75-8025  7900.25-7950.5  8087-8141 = 0.04 mag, 8.95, 8.97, 9.63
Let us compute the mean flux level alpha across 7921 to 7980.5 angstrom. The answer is 8.99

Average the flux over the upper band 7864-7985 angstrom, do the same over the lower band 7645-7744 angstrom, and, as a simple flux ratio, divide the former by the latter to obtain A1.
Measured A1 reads 1.0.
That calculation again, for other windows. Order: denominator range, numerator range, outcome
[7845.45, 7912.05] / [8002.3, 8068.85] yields 1.03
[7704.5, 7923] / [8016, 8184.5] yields 1.03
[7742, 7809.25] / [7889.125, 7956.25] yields 0.95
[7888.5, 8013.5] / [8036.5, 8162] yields 1.06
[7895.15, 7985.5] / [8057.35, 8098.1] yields 1.09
